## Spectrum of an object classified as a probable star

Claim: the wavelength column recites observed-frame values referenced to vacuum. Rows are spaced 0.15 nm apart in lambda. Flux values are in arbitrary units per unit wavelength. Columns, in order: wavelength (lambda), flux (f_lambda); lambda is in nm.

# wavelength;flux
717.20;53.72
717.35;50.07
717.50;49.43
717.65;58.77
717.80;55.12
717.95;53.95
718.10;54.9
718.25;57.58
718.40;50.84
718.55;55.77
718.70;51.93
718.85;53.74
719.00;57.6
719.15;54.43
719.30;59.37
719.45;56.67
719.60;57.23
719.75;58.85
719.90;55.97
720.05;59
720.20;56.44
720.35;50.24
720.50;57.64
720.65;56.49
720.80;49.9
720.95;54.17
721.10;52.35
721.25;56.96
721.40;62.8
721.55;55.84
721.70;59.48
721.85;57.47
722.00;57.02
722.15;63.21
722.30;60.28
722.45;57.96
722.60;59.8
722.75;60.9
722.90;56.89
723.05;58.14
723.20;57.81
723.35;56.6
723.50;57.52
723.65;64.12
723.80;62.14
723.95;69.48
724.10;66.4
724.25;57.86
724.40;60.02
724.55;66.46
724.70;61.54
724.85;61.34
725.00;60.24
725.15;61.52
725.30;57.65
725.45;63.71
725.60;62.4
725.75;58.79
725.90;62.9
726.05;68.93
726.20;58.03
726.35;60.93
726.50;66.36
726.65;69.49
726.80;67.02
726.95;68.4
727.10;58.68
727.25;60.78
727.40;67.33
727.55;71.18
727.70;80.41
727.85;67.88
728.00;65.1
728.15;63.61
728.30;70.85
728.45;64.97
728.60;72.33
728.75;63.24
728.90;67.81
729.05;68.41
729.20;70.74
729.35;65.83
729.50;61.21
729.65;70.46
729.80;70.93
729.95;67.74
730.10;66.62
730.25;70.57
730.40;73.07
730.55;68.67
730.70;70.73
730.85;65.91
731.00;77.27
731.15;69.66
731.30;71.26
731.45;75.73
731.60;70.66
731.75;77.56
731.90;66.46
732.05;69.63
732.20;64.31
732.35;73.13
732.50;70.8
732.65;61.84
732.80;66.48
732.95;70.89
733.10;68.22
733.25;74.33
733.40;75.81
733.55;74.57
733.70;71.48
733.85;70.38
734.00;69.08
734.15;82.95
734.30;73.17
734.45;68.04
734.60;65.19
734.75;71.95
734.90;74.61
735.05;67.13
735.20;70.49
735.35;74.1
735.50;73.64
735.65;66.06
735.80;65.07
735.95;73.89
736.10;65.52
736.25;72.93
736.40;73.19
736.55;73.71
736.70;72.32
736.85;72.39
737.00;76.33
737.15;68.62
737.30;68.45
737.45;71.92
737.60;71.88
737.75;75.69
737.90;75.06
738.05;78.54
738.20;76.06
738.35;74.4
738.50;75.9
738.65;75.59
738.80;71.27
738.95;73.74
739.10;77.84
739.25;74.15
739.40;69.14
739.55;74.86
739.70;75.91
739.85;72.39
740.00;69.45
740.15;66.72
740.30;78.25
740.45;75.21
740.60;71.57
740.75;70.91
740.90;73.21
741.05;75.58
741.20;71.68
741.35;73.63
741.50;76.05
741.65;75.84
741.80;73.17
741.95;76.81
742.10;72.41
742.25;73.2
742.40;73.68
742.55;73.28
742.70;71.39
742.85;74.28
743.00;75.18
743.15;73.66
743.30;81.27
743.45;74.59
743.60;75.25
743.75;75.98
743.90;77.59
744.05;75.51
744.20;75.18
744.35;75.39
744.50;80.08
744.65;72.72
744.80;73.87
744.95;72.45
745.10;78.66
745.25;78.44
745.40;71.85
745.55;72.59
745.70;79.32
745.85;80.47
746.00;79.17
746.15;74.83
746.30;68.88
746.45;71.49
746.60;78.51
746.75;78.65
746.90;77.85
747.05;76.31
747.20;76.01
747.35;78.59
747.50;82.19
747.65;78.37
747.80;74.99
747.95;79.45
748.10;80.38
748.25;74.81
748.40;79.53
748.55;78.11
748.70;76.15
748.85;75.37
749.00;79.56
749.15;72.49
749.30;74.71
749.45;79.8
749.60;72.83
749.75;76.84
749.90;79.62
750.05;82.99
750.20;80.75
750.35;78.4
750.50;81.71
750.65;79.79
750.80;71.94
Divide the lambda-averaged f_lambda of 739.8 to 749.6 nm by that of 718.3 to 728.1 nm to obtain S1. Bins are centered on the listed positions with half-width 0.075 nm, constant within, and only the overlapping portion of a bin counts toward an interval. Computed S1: 1.25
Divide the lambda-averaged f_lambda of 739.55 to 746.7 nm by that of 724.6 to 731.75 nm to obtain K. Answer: 1.1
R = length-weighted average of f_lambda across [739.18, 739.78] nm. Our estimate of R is 73.5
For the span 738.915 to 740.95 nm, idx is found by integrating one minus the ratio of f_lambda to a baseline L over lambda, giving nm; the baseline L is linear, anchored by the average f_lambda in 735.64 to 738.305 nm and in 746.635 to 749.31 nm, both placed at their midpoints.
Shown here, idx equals 0.016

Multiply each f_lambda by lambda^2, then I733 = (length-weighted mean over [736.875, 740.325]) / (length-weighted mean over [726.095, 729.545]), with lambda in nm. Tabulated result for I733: 1.1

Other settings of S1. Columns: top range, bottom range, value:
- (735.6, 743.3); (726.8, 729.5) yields 1.09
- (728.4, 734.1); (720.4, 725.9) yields 1.17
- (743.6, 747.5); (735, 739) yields 1.05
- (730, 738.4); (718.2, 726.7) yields 1.21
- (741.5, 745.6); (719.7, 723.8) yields 1.30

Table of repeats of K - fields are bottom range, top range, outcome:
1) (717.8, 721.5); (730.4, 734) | 1.27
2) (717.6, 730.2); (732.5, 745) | 1.19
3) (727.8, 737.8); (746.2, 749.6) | 1.09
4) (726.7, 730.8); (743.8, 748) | 1.12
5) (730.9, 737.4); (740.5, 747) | 1.05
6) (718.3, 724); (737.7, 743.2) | 1.29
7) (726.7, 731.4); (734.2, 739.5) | 1.06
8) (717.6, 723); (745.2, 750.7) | 1.37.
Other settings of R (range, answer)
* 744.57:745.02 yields 73.1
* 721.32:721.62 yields 59.3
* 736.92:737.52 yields 71.3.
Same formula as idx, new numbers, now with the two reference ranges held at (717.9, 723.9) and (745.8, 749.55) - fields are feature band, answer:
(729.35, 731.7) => -0.21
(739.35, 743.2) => -0.06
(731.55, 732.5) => -0.07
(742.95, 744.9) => -0.04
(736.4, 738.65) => -0.14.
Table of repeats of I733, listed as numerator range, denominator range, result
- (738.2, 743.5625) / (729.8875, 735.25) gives 1.07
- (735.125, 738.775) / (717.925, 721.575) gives 1.37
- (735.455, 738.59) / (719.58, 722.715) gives 1.32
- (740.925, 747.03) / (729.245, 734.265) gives 1.10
